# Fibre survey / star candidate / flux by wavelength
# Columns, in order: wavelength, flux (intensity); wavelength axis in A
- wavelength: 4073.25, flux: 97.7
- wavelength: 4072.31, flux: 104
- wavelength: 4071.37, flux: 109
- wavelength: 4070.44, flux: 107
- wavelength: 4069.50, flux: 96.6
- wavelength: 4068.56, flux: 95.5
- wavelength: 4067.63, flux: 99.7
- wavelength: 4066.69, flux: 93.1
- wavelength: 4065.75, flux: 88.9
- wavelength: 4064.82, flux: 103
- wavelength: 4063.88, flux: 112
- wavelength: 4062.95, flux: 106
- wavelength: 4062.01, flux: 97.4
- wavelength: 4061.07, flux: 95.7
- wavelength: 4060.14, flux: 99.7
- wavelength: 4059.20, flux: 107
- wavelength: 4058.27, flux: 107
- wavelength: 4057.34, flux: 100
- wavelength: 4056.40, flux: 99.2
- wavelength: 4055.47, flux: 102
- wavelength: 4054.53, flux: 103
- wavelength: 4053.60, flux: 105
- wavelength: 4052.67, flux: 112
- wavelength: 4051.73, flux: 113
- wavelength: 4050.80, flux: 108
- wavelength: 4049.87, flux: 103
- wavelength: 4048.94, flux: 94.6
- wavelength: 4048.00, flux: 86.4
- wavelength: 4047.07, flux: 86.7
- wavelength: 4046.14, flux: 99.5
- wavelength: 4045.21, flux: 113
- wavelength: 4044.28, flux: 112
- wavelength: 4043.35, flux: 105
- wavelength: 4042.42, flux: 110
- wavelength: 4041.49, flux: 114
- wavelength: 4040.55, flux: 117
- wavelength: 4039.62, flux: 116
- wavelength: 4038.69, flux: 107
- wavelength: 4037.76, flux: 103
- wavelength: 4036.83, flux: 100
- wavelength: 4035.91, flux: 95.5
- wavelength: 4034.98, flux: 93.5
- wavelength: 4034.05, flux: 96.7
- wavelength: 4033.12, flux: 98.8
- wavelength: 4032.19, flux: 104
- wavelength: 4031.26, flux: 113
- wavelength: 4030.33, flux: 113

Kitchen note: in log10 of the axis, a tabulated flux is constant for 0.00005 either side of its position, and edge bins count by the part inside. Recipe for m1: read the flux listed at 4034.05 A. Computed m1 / 96.7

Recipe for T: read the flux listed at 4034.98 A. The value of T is 93.5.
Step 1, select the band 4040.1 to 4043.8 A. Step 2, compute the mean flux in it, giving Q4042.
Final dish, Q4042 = 111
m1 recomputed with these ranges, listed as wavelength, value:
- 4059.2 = 107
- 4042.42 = 110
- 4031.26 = 113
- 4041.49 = 114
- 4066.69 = 93.1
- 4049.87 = 103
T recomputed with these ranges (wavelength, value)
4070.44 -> 107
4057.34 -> 100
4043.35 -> 105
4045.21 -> 113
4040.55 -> 117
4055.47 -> 102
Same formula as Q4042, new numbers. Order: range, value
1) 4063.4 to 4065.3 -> 108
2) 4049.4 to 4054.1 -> 108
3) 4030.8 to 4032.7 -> 108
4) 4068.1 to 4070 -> 95.9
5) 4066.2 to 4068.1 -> 96.3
